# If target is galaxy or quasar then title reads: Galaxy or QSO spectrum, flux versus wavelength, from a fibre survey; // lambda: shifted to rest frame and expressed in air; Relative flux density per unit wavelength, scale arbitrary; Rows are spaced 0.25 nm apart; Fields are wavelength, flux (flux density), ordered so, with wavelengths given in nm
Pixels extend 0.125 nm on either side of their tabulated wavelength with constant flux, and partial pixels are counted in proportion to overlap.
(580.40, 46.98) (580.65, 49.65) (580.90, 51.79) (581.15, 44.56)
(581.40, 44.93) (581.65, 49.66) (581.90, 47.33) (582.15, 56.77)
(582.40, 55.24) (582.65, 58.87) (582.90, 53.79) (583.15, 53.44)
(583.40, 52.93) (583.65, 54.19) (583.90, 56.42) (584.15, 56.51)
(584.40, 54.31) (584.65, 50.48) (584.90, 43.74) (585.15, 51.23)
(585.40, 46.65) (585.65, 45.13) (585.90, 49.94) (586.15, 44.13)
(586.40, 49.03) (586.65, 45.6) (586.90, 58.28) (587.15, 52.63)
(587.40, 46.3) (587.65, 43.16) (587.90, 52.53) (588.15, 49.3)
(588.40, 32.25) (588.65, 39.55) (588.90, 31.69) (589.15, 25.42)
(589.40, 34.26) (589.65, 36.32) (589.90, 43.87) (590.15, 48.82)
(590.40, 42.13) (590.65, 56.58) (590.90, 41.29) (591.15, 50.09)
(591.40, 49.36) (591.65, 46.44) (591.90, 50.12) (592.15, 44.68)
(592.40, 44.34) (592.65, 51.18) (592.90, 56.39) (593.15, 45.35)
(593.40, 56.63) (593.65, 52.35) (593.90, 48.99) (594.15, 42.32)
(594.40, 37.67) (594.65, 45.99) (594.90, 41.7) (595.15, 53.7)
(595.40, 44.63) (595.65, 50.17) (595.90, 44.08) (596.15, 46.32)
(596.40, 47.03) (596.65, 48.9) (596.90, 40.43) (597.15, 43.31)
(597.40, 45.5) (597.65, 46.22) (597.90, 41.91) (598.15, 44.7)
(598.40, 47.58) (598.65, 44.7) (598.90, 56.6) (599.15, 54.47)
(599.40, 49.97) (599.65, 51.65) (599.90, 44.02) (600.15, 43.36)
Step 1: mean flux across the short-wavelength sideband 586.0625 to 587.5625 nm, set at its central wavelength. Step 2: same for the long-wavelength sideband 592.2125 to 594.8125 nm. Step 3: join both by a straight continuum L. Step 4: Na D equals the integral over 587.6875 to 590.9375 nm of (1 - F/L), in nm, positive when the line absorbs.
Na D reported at 0.51 nm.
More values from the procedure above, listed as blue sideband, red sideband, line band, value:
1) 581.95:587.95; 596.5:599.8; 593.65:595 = 0.12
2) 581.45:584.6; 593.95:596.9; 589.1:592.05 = 0.27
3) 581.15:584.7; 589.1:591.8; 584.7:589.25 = 0.29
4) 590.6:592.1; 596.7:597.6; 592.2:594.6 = -0.07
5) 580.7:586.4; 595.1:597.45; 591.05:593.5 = -0.09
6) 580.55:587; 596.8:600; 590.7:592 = 0.03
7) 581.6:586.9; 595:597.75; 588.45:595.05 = 0.49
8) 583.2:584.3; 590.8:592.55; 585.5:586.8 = 0.13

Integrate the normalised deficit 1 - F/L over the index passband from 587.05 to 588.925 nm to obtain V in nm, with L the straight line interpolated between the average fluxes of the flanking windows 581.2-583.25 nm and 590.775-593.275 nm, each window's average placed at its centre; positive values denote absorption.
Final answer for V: 0.218 nm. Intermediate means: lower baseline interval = 52.2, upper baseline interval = 47.9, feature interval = 43.9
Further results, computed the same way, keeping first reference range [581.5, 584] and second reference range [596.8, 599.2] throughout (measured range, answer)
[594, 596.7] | 0.11 nm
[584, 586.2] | 0.14 nm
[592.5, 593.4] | -0.05 nm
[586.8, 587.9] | 0.03 nm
